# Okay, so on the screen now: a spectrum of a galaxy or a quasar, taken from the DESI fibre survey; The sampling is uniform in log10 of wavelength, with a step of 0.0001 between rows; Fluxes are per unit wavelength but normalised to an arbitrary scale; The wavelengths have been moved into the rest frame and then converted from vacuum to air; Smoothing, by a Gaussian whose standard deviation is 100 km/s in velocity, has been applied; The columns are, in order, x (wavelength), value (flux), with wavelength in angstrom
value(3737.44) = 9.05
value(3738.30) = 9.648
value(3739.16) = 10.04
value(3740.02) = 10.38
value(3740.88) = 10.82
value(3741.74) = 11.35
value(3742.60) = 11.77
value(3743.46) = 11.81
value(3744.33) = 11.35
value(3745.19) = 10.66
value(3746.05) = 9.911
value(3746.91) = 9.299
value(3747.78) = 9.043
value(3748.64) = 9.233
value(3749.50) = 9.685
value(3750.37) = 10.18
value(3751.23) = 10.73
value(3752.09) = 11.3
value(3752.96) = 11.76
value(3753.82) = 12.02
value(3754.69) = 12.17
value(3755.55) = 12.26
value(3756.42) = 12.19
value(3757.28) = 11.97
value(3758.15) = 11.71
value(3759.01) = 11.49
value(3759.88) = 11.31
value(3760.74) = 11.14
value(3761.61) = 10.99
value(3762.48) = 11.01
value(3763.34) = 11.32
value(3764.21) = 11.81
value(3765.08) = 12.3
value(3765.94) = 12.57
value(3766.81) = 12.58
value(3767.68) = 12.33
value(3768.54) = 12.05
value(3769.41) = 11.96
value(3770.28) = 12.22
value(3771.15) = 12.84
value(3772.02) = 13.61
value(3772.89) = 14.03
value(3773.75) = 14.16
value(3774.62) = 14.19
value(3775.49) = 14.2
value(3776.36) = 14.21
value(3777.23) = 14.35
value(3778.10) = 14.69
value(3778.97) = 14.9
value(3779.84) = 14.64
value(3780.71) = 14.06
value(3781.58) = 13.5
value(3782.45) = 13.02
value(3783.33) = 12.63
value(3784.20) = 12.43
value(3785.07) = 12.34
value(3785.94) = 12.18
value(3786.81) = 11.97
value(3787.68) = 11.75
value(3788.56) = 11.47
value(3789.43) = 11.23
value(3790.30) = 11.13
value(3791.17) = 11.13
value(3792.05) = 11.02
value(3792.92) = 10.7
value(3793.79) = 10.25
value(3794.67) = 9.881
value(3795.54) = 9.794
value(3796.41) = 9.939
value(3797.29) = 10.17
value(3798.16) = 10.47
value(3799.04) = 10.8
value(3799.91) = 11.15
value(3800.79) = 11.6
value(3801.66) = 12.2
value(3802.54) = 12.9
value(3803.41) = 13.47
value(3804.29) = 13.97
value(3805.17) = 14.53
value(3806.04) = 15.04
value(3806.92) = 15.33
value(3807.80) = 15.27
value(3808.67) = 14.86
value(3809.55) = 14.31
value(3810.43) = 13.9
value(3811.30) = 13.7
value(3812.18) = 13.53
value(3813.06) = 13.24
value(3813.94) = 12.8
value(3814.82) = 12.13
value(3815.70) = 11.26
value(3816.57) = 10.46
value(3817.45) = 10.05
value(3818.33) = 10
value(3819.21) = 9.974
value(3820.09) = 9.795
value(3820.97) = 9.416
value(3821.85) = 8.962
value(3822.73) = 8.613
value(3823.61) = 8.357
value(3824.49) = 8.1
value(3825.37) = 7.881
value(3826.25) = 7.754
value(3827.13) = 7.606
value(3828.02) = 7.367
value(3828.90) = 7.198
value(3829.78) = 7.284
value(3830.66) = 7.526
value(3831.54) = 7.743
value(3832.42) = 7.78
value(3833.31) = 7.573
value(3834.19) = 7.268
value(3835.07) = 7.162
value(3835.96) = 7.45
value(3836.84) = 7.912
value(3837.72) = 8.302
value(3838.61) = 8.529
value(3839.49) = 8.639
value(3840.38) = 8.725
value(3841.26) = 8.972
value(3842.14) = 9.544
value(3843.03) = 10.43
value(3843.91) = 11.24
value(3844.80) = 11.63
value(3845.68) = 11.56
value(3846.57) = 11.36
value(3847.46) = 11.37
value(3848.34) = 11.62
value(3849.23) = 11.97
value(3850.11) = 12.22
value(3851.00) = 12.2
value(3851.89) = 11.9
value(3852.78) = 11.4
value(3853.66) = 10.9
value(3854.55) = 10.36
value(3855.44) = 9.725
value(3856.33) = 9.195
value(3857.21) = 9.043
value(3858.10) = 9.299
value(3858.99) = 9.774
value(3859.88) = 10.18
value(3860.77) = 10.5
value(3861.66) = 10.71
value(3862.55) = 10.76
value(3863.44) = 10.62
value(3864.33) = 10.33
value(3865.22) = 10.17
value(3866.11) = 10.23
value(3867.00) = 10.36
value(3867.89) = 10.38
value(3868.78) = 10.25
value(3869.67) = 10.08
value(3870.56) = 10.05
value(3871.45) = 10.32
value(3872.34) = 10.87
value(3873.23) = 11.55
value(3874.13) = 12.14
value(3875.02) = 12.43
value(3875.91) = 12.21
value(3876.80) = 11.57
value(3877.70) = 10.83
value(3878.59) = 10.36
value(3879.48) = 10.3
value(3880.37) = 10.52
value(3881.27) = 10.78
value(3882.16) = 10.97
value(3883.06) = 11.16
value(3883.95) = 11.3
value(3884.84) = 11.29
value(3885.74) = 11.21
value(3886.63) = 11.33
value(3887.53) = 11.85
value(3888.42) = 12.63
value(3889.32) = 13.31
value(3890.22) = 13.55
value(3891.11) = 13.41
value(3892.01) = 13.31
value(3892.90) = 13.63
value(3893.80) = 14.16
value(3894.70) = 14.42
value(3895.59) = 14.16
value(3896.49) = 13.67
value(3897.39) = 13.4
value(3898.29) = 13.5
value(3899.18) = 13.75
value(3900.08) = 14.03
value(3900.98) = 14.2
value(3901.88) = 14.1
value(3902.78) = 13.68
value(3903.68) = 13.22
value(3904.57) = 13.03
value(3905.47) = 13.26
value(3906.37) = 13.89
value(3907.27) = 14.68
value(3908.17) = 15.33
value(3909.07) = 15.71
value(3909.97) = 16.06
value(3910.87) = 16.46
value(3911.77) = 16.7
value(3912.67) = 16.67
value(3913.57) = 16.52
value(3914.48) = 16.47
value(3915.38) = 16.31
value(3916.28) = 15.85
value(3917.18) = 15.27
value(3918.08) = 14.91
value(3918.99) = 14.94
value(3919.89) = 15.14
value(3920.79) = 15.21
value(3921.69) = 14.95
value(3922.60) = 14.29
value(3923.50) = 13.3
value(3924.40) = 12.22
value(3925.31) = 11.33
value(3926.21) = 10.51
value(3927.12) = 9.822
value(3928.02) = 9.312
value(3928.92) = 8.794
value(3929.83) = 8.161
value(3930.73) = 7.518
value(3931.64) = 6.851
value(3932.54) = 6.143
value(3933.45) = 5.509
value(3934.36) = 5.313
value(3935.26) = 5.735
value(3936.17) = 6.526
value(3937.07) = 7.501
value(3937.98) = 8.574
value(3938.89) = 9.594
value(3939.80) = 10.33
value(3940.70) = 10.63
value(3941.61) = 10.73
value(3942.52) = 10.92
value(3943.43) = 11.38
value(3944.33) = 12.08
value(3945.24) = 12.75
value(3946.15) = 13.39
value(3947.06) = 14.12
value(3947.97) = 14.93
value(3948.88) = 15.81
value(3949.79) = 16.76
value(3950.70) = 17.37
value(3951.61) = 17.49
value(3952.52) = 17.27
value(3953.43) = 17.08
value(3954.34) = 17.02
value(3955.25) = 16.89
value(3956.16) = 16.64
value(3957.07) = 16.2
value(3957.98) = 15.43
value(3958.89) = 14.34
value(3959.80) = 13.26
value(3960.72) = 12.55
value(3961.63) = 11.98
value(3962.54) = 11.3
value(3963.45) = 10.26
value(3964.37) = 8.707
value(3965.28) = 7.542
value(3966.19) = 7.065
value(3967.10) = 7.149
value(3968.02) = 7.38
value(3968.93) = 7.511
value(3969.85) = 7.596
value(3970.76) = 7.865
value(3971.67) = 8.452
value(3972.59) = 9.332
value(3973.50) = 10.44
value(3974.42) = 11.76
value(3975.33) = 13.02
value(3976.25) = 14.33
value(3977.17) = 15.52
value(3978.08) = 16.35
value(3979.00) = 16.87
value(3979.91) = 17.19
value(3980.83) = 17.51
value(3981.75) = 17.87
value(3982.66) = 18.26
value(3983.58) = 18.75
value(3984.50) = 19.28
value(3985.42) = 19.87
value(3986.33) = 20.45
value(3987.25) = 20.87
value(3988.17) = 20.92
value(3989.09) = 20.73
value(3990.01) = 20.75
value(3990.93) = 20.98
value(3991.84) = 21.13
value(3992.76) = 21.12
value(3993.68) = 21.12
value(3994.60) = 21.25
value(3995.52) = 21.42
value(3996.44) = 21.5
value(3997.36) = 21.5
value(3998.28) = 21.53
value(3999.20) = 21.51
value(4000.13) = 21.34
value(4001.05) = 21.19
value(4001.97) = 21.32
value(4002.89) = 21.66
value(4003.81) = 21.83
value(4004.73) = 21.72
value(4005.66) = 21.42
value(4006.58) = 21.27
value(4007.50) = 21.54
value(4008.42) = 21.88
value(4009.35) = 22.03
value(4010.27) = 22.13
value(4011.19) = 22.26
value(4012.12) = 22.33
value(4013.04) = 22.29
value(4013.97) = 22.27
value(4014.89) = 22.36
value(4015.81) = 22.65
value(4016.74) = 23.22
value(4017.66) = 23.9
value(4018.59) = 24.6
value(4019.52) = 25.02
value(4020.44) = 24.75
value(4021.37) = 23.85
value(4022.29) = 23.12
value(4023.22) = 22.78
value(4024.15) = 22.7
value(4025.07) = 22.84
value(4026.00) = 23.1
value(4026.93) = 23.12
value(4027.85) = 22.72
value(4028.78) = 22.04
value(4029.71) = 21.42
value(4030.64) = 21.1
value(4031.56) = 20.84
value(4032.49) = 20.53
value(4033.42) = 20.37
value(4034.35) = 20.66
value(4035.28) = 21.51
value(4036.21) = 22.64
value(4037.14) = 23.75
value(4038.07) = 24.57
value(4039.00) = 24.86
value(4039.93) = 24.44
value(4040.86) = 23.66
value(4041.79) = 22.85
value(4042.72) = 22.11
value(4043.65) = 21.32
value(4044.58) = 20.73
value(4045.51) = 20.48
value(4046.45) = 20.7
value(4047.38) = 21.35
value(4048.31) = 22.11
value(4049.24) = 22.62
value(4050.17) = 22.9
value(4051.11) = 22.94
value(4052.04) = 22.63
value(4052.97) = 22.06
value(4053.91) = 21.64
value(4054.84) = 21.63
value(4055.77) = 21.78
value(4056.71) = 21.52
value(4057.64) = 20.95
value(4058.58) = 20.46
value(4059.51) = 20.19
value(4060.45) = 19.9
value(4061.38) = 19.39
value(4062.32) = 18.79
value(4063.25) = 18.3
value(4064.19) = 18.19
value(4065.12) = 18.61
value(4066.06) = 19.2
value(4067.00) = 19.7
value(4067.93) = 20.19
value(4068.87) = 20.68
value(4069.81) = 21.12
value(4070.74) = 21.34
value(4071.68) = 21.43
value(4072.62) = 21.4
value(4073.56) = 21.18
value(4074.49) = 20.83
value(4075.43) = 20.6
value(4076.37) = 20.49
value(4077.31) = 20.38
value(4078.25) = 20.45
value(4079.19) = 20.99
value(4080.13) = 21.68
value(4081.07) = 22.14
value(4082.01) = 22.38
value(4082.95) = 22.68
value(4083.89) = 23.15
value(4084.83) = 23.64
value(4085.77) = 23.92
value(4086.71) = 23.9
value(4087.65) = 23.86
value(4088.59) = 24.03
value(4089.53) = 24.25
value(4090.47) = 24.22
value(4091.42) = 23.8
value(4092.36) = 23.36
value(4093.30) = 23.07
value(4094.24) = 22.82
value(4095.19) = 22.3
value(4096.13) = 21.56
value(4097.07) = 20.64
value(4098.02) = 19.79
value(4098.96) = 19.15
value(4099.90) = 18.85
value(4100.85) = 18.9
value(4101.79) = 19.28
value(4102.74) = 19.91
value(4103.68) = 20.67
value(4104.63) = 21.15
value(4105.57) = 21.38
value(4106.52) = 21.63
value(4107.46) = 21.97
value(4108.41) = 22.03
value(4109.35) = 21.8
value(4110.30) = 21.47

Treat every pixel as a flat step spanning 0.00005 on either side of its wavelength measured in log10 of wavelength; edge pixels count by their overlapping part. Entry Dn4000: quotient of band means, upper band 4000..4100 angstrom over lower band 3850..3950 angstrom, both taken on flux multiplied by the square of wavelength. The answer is 1.98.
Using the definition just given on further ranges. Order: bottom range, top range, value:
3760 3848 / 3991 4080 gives 2.17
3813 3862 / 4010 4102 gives 2.54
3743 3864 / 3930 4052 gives 1.75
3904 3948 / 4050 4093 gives 1.91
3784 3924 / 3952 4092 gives 1.85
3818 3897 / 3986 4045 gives 2.31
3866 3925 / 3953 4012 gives 1.34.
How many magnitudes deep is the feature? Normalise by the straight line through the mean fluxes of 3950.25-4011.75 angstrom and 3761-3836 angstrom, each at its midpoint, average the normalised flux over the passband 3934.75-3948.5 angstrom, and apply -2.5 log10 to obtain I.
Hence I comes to 0.43 mag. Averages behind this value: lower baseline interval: 11.5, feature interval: 10.6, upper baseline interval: 16.9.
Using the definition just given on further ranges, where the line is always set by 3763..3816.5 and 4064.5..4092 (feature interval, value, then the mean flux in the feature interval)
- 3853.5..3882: 0.39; 10.5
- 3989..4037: -0.12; 22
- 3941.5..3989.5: 0.28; 14.1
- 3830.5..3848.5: 0.48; 9.15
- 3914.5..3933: 0.36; 12.1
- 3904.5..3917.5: 0.06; 15.6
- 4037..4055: -0.09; 22.5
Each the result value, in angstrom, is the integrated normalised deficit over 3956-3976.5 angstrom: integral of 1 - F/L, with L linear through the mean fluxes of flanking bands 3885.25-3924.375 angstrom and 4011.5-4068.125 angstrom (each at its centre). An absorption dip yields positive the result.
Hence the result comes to 8.0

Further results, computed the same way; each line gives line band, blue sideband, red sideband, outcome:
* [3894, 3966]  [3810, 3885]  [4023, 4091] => 8.1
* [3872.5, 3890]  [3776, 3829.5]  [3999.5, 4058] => 4.4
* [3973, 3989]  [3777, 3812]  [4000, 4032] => 2.9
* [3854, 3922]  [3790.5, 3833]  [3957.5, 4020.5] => 6.3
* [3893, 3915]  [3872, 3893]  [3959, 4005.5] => -3.3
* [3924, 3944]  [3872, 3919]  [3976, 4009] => 9.0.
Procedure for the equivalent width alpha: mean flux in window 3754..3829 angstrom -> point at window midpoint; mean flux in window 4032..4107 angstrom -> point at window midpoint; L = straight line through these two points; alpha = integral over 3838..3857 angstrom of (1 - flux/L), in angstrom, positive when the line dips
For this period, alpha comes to 4.4 angstrom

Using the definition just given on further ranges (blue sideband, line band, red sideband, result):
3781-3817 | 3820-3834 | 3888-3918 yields 5.3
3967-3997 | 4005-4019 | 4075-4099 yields -3.4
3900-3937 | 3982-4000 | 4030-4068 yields -3.3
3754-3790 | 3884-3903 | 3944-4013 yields 2.3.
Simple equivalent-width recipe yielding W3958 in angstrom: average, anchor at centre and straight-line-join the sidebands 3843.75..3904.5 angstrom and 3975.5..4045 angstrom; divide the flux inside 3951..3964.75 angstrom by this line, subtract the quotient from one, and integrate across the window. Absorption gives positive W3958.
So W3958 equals 2.4 angstrom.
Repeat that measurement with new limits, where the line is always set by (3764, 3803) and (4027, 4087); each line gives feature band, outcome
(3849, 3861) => 3.3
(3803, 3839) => 8.4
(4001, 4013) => -1.2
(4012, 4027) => -2.2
